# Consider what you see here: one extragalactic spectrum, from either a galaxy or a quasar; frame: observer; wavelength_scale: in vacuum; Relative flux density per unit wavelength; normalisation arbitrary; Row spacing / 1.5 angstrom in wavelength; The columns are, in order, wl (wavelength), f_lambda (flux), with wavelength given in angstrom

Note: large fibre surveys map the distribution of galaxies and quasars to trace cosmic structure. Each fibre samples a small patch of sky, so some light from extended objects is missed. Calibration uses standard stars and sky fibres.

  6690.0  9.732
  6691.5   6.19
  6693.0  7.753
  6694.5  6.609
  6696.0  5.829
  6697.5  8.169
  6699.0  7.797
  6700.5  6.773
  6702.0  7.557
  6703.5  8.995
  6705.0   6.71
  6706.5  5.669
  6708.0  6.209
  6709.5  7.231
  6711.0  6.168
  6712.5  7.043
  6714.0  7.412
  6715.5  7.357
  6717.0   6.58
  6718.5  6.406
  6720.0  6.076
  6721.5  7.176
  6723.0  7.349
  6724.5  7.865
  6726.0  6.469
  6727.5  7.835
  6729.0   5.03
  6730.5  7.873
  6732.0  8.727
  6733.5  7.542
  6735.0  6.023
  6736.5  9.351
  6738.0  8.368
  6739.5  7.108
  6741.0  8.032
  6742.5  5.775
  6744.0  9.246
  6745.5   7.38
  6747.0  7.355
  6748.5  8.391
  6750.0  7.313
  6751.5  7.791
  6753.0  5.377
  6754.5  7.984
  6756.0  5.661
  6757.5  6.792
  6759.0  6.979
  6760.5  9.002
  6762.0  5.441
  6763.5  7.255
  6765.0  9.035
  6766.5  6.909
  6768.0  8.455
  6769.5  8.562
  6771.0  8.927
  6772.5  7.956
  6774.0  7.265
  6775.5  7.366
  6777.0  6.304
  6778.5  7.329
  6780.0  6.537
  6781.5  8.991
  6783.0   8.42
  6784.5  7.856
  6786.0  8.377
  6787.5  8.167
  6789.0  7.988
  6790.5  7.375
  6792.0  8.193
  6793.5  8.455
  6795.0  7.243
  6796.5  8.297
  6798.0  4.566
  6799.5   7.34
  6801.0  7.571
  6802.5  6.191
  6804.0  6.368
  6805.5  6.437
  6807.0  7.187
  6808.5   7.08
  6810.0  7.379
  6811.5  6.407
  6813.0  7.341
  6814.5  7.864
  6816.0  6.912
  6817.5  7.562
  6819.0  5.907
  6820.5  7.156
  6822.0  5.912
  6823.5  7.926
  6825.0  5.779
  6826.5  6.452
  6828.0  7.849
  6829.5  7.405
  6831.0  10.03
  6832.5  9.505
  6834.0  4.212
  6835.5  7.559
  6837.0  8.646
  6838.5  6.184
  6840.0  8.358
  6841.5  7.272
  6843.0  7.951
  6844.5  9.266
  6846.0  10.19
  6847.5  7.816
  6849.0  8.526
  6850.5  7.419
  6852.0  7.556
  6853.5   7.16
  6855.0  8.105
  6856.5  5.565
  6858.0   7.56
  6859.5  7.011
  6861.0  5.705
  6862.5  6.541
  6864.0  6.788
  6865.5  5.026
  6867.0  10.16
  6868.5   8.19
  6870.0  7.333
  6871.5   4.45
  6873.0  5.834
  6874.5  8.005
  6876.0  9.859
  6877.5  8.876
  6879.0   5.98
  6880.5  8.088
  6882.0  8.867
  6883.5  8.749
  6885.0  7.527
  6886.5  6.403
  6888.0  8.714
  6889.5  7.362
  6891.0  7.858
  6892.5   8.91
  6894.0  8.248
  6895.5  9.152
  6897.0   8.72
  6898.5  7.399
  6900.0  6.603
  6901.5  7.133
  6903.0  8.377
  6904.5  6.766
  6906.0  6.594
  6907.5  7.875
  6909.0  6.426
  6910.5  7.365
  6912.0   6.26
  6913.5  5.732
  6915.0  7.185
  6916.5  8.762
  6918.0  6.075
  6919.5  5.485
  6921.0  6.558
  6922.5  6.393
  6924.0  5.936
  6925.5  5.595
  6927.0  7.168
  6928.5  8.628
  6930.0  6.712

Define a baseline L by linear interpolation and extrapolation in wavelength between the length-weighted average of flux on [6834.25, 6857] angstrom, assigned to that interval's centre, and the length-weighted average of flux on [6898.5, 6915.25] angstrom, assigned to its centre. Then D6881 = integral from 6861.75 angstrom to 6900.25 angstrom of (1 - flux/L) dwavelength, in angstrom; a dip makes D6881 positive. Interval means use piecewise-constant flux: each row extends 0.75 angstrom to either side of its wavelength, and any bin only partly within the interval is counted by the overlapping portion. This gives -2.1 angstrom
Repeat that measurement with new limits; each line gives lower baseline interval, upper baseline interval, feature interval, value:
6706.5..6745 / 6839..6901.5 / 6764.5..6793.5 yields -2.1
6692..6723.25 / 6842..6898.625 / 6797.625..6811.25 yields 1.3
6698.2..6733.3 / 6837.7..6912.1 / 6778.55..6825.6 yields 0.5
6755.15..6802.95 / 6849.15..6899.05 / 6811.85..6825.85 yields 1.2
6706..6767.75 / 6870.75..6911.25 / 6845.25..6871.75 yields 0.7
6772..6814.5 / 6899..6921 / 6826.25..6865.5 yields -2.1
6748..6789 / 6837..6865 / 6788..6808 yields 1.0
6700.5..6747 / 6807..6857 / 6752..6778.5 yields -0.2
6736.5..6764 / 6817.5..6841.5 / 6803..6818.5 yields 0.6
